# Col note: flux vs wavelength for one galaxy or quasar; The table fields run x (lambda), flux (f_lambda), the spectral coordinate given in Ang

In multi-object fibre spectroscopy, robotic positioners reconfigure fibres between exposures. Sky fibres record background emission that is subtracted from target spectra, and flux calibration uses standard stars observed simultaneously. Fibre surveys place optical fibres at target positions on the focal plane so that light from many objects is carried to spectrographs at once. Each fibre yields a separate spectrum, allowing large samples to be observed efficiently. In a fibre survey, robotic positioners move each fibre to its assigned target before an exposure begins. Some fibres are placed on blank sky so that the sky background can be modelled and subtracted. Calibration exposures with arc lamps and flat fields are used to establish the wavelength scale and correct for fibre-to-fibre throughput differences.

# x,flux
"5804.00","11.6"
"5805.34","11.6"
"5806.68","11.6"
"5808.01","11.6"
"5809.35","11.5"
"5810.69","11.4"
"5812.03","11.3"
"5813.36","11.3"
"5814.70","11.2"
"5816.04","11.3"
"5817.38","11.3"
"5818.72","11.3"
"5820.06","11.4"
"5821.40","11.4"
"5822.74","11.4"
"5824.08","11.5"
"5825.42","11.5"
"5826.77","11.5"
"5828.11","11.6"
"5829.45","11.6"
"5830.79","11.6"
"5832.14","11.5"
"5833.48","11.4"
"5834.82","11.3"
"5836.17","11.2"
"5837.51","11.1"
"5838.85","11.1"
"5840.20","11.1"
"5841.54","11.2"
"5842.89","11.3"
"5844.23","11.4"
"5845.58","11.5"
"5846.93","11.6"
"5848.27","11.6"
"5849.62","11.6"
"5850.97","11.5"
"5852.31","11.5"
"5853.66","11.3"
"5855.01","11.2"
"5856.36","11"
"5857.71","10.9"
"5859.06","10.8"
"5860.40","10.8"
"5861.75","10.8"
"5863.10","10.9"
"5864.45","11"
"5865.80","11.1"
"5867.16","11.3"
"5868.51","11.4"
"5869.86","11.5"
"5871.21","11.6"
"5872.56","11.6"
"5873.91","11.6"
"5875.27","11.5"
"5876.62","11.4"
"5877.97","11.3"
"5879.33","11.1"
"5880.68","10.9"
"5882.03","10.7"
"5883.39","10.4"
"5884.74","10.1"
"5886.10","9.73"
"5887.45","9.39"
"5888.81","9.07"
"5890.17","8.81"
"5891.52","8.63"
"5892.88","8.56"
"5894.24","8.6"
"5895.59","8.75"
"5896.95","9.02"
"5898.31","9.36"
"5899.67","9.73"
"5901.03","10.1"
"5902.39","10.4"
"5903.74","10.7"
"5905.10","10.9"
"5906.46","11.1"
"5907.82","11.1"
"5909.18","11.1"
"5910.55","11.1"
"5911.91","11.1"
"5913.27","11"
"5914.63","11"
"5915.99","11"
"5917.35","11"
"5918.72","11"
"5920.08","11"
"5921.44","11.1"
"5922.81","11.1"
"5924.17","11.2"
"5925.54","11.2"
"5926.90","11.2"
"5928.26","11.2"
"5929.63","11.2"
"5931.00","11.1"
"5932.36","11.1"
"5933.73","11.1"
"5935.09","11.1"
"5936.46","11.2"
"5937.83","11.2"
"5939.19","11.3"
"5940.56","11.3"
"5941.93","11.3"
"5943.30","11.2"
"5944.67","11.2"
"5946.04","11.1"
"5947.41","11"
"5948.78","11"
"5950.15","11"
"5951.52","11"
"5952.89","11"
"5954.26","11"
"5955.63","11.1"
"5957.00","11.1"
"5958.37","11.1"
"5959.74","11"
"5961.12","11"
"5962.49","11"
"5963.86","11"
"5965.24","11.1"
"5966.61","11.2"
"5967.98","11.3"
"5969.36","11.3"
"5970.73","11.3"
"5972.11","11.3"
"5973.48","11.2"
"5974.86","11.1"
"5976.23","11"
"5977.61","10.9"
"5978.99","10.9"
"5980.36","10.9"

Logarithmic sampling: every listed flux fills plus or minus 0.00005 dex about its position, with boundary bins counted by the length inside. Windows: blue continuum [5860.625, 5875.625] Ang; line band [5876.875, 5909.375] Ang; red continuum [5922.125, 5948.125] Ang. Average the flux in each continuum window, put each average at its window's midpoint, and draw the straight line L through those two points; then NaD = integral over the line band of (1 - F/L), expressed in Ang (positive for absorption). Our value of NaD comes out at 3.6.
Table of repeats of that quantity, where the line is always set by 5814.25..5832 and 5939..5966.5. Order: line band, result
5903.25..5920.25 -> 0.28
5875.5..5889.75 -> 1.09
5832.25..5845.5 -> 0.15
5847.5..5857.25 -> -0.02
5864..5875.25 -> -0.09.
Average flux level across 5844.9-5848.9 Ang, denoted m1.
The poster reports 11.6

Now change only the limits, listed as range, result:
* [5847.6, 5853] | 11.6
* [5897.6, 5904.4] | 10.1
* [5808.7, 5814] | 11.4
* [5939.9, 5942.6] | 11.3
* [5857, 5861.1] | 10.9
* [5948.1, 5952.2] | 11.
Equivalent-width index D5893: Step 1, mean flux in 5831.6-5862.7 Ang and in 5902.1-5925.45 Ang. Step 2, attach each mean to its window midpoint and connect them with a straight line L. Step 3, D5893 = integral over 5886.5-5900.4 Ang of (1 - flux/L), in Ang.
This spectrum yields 2.60 Ang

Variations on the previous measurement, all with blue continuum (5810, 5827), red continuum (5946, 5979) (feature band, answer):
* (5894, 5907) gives 1.5 Ang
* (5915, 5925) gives 0.1 Ang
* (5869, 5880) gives -0.2 Ang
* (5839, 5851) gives -0.1 Ang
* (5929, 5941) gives 0.0 Ang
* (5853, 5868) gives 0.4 Ang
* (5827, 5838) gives -0.1 Ang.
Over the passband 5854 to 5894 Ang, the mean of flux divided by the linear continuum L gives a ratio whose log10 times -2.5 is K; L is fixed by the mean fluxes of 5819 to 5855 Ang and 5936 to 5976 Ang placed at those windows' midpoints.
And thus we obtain 0.068 mag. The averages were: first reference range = 11.4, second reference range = 11.1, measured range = 10.6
